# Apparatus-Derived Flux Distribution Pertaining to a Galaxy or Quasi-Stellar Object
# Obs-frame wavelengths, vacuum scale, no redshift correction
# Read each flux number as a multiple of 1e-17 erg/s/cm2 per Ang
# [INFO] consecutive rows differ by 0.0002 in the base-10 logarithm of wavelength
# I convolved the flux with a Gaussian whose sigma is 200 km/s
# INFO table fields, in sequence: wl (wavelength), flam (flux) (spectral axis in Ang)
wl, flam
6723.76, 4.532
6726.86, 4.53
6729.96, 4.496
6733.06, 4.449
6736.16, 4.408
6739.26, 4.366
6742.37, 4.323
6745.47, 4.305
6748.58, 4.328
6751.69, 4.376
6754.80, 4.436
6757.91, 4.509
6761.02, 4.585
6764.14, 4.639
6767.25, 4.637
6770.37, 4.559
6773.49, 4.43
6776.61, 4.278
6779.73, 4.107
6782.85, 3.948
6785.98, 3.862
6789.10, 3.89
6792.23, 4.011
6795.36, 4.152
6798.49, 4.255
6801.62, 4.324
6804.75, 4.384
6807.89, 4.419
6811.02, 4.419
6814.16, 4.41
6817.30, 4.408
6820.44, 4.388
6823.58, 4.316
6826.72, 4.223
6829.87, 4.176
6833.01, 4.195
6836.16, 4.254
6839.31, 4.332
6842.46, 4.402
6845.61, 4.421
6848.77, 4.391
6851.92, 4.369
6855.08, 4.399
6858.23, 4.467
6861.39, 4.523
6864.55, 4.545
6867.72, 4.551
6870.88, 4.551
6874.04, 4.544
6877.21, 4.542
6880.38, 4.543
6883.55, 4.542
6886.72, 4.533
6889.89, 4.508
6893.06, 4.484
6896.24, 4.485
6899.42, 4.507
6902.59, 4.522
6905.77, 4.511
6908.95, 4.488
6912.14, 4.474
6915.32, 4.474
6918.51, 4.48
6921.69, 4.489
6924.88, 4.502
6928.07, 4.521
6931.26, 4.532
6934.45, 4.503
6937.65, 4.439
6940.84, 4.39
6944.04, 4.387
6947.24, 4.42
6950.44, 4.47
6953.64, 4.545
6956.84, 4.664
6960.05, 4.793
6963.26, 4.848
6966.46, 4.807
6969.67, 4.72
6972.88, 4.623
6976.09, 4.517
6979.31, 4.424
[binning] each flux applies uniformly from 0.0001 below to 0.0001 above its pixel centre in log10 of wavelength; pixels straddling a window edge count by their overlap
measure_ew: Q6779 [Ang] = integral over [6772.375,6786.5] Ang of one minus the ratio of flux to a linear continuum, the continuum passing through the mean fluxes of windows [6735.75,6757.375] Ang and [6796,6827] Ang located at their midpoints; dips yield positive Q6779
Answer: 0.7 Ang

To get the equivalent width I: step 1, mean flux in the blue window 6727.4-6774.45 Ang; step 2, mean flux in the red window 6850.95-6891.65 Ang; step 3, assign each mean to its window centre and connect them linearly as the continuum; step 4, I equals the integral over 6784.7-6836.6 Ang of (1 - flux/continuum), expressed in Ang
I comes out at 2.8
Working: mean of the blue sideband 4.46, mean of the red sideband 4.51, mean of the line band 4.24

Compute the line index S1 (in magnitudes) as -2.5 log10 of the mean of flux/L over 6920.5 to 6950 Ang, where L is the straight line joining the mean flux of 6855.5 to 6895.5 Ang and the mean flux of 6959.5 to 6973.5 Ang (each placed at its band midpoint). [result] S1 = 0.05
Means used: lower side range 4.52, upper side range 4.77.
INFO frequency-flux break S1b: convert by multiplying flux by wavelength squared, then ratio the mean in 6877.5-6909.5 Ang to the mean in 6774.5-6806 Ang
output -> 1.1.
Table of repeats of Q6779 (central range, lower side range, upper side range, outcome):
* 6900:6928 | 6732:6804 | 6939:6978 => 0.2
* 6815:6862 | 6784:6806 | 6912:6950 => -1.3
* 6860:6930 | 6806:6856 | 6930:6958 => -1.5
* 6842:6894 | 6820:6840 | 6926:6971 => -1.6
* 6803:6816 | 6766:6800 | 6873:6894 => -0.4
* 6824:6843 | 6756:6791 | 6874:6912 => 0.7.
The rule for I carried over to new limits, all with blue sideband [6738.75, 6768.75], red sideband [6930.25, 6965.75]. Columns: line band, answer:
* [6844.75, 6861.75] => 0.3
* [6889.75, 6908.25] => 0.1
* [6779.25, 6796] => 1.8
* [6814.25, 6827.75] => 0.4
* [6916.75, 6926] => 0.1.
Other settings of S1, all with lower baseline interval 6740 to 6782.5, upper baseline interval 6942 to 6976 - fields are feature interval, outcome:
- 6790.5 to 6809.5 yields 0.049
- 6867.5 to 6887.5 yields -0.003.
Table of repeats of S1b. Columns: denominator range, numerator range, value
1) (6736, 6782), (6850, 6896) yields 1.06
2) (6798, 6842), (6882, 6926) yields 1.07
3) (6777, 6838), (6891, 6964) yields 1.11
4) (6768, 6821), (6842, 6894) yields 1.08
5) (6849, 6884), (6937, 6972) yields 1.05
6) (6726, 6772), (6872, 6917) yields 1.06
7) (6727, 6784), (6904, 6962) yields 1.08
